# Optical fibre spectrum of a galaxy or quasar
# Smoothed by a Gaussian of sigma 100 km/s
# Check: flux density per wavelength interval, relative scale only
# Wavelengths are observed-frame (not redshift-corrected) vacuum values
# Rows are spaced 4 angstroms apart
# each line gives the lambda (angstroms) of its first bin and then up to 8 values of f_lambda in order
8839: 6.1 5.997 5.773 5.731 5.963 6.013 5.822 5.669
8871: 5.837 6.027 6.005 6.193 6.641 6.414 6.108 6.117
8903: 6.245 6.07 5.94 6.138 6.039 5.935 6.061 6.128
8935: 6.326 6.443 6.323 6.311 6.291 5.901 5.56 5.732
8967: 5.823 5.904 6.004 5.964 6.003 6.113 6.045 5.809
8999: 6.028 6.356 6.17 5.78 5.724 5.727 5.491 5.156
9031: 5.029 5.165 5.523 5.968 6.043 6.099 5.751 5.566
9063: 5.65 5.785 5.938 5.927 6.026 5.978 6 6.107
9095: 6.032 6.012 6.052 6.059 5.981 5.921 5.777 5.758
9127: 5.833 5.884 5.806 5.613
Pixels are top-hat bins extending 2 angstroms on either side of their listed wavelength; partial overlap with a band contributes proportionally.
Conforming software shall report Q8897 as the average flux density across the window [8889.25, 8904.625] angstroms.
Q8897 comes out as 6.22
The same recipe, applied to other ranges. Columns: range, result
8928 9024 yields 6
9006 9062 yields 5.65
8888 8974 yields 6.09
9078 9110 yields 6.03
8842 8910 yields 6.04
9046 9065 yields 5.81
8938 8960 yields 6.15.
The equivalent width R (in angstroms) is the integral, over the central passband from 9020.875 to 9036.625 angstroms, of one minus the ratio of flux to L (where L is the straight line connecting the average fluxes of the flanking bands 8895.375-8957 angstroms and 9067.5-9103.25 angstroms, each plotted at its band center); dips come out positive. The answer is 2.2 angstroms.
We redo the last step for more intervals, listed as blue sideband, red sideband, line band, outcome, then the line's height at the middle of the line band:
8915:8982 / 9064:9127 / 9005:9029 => 1.3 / 6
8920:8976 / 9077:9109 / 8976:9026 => 1.0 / 6.05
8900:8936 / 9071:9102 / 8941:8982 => 0.6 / 6.07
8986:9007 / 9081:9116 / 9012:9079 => 4.2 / 6.05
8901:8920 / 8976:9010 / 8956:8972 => 0.8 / 6.06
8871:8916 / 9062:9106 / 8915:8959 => -0.2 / 6.11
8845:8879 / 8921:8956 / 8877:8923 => -1.0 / 6.03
